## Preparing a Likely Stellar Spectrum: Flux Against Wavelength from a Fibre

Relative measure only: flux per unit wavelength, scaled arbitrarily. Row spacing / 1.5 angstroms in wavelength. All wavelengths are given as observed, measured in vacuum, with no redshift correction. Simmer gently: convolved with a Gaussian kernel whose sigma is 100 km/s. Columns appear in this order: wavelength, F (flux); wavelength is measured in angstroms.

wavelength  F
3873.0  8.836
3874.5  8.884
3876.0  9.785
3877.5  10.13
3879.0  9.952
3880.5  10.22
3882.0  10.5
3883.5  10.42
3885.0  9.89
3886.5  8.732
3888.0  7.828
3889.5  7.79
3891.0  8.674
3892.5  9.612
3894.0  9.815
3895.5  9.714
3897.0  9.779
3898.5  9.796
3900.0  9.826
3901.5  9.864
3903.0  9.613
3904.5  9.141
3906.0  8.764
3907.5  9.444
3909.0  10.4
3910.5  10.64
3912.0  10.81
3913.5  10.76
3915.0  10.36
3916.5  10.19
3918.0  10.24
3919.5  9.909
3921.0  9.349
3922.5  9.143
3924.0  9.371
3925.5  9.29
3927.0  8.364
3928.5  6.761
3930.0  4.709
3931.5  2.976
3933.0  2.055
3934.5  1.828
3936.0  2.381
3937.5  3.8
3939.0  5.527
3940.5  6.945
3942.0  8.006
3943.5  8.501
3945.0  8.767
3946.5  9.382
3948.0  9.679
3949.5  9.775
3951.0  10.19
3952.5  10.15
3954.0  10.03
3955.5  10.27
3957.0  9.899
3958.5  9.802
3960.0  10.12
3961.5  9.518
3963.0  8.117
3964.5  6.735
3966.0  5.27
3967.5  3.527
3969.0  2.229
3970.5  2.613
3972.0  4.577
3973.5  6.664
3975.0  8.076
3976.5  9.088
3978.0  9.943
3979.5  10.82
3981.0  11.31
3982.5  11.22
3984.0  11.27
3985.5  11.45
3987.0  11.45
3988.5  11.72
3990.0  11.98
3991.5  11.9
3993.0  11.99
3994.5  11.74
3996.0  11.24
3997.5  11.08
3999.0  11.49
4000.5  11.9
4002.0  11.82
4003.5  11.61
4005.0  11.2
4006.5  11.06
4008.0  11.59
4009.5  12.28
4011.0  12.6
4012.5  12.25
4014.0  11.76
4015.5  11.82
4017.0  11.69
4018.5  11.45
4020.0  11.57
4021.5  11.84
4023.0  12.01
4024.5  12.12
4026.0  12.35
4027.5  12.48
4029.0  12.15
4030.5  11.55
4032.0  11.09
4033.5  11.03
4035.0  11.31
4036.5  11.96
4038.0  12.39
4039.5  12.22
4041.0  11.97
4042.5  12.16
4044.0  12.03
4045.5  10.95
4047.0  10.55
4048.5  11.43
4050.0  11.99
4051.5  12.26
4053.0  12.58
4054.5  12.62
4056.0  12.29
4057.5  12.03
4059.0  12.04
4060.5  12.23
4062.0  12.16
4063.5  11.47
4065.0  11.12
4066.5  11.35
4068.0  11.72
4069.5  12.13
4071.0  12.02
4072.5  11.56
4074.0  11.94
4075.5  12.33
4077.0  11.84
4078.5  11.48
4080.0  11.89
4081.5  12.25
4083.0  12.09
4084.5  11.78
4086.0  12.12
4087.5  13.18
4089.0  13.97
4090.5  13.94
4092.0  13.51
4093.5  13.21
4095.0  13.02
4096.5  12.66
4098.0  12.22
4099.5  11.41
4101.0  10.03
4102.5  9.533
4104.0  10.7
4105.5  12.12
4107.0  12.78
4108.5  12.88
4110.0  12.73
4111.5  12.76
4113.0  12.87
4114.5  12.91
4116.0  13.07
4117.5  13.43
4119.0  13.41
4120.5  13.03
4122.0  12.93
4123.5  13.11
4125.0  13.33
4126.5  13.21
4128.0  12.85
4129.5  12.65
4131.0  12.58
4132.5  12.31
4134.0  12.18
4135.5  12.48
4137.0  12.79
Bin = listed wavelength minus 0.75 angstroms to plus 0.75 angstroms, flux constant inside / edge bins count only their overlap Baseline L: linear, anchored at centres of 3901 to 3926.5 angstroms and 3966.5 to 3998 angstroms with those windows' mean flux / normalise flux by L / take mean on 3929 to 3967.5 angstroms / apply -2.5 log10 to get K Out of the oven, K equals 0.29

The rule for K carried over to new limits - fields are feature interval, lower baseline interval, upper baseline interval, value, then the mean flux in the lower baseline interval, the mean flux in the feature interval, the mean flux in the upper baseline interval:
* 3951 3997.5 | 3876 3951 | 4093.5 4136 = 0.07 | 8.59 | 9.2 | 12.5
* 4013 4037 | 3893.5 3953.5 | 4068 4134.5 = -0.10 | 8.4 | 11.8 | 12.4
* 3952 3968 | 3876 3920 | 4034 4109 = 0.23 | 9.75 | 8.55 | 12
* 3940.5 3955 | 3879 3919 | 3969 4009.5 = 0.09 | 9.73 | 9.28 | 10.3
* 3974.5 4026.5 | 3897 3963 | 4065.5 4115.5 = -0.13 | 8.53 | 11.5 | 12.2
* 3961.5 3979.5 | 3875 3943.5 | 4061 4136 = 0.46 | 8.51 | 6.42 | 12.4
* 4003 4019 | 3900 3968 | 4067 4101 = -0.14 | 8.27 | 11.8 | 12.3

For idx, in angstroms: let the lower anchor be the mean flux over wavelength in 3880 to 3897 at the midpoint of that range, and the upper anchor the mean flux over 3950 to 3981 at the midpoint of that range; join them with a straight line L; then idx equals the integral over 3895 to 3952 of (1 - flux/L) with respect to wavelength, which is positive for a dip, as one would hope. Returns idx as 3.0 angstroms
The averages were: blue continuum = 9.39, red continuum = 7.98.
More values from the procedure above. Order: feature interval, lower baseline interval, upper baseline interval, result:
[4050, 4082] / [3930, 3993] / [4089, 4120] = -1.9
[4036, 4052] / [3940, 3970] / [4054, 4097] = -0.8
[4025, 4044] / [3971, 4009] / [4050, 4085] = -0.8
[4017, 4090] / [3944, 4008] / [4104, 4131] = -3.6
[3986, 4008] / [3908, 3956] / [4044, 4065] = -3.2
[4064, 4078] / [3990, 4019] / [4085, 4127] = 0.6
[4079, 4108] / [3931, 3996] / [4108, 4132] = -0.1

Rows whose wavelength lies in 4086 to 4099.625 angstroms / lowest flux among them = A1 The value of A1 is 11.41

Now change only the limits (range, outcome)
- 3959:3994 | 2.229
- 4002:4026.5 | 11.06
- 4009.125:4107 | 9.533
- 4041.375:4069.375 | 10.55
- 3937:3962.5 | 3.8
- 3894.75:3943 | 1.828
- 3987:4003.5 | 11.08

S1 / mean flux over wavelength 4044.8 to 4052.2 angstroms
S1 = 11.4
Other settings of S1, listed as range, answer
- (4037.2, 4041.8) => 12.2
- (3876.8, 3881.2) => 10.1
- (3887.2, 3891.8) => 8.12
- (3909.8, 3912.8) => 10.7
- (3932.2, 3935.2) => 1.96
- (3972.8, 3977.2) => 7.94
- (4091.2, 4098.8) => 12.9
